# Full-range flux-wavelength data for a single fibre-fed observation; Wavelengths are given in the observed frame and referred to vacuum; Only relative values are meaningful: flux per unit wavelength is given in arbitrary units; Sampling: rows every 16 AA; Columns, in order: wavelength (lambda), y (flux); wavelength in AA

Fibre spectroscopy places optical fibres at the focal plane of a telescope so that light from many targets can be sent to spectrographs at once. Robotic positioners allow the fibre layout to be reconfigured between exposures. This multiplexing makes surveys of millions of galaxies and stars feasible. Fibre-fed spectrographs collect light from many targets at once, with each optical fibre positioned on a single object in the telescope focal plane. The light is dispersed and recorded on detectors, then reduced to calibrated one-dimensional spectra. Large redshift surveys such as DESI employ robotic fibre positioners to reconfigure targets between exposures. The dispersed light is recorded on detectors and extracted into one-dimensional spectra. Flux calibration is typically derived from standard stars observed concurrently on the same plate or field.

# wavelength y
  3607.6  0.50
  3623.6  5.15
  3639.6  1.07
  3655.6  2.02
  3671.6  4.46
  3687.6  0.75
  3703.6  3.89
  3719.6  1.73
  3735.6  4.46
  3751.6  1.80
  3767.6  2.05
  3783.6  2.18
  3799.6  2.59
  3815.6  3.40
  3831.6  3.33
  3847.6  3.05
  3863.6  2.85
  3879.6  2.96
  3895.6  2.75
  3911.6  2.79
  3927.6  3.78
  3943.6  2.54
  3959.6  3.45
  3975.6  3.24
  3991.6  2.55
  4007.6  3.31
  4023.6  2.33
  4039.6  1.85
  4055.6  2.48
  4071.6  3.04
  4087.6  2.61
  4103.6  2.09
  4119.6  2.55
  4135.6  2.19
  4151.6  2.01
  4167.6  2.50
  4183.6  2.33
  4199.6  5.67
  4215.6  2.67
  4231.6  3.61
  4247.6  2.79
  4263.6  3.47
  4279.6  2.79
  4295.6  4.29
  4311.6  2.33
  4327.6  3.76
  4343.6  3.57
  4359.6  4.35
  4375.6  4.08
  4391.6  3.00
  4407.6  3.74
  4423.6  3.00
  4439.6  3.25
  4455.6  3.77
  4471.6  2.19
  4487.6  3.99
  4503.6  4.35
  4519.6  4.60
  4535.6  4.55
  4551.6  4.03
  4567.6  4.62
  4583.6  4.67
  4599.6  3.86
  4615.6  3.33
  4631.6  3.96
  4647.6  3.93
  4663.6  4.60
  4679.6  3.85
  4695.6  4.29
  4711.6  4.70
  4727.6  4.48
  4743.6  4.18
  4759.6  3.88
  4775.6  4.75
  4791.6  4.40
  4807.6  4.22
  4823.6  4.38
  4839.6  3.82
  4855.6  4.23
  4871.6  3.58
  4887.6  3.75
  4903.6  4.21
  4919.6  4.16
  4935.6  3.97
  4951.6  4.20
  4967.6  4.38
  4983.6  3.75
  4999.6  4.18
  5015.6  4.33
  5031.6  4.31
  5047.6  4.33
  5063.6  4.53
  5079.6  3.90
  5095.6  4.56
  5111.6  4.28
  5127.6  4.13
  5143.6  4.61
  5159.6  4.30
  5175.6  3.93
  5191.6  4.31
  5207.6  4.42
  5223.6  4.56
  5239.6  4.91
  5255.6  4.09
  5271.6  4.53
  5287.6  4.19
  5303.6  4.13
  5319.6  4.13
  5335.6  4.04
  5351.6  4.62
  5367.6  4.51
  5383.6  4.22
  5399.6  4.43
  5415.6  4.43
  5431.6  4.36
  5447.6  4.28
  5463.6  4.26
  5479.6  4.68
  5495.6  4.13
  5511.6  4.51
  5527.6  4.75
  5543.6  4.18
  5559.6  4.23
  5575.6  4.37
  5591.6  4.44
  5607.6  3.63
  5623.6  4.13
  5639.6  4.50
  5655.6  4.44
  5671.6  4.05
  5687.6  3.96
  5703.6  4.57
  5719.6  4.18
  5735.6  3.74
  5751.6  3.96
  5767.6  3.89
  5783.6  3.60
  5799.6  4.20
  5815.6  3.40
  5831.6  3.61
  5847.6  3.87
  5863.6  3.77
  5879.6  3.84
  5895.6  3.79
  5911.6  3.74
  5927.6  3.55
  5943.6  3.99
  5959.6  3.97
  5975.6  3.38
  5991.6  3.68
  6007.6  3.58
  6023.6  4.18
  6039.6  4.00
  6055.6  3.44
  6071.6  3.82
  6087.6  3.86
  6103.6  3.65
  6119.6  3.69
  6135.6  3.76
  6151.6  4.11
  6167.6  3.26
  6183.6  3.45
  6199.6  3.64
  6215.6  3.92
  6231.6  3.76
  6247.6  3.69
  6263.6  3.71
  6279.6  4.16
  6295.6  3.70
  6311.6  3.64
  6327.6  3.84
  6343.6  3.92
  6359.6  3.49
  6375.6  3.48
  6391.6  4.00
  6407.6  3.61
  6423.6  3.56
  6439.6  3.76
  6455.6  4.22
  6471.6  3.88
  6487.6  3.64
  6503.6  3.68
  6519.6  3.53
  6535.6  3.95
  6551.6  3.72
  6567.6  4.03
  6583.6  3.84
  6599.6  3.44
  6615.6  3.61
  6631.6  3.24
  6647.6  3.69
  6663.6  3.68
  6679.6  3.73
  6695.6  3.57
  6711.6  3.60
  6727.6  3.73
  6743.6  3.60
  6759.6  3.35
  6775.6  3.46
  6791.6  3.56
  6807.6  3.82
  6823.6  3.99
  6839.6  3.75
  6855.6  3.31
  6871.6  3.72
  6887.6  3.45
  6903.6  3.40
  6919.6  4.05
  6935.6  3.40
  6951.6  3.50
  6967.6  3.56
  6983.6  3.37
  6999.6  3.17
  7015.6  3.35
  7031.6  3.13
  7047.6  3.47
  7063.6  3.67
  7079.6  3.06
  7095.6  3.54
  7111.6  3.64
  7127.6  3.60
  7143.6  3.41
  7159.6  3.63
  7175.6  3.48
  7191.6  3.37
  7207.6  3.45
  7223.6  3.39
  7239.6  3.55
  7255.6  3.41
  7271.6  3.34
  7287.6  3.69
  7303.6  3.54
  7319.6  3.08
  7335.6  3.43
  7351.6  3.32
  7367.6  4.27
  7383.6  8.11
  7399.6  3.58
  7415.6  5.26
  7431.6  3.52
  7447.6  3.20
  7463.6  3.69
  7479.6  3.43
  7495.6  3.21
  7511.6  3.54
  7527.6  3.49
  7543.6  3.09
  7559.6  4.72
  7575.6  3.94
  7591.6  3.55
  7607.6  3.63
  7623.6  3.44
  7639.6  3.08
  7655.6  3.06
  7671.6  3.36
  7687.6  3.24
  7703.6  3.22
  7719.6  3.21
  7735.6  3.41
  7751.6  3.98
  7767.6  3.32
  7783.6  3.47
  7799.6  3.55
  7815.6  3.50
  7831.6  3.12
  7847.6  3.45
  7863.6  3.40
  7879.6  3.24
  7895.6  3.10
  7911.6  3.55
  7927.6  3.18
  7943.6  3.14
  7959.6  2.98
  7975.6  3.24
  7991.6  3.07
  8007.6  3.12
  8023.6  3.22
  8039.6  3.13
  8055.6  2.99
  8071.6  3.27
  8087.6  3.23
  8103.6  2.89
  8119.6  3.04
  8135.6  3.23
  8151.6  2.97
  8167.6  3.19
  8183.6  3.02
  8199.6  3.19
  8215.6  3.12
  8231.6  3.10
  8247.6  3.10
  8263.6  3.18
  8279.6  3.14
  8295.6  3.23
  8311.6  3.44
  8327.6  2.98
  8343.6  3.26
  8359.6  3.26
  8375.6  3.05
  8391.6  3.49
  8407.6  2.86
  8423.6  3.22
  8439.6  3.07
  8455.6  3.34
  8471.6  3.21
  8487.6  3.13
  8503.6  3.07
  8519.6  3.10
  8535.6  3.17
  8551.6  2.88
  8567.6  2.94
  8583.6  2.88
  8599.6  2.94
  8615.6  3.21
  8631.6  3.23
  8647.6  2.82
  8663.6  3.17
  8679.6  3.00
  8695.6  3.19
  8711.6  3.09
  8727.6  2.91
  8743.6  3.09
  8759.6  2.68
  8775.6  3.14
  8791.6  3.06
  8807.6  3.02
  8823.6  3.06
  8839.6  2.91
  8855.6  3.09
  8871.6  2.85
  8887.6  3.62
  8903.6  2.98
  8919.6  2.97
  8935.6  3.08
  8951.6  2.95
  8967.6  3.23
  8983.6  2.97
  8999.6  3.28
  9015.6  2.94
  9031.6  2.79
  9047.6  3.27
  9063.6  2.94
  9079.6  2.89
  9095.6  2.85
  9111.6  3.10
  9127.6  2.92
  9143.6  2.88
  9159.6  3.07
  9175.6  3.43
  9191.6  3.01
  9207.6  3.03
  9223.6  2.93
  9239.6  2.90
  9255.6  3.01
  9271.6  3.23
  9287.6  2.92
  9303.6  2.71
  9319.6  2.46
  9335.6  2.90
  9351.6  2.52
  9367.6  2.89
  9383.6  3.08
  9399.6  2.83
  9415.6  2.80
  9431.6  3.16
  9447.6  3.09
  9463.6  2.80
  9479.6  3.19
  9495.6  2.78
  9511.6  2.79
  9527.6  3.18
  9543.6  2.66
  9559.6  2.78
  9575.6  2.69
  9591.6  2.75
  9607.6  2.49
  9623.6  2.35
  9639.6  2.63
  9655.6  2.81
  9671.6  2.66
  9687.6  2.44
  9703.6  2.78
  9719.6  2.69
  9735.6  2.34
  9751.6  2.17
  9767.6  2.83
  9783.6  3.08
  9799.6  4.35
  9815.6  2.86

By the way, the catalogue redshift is 0.126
